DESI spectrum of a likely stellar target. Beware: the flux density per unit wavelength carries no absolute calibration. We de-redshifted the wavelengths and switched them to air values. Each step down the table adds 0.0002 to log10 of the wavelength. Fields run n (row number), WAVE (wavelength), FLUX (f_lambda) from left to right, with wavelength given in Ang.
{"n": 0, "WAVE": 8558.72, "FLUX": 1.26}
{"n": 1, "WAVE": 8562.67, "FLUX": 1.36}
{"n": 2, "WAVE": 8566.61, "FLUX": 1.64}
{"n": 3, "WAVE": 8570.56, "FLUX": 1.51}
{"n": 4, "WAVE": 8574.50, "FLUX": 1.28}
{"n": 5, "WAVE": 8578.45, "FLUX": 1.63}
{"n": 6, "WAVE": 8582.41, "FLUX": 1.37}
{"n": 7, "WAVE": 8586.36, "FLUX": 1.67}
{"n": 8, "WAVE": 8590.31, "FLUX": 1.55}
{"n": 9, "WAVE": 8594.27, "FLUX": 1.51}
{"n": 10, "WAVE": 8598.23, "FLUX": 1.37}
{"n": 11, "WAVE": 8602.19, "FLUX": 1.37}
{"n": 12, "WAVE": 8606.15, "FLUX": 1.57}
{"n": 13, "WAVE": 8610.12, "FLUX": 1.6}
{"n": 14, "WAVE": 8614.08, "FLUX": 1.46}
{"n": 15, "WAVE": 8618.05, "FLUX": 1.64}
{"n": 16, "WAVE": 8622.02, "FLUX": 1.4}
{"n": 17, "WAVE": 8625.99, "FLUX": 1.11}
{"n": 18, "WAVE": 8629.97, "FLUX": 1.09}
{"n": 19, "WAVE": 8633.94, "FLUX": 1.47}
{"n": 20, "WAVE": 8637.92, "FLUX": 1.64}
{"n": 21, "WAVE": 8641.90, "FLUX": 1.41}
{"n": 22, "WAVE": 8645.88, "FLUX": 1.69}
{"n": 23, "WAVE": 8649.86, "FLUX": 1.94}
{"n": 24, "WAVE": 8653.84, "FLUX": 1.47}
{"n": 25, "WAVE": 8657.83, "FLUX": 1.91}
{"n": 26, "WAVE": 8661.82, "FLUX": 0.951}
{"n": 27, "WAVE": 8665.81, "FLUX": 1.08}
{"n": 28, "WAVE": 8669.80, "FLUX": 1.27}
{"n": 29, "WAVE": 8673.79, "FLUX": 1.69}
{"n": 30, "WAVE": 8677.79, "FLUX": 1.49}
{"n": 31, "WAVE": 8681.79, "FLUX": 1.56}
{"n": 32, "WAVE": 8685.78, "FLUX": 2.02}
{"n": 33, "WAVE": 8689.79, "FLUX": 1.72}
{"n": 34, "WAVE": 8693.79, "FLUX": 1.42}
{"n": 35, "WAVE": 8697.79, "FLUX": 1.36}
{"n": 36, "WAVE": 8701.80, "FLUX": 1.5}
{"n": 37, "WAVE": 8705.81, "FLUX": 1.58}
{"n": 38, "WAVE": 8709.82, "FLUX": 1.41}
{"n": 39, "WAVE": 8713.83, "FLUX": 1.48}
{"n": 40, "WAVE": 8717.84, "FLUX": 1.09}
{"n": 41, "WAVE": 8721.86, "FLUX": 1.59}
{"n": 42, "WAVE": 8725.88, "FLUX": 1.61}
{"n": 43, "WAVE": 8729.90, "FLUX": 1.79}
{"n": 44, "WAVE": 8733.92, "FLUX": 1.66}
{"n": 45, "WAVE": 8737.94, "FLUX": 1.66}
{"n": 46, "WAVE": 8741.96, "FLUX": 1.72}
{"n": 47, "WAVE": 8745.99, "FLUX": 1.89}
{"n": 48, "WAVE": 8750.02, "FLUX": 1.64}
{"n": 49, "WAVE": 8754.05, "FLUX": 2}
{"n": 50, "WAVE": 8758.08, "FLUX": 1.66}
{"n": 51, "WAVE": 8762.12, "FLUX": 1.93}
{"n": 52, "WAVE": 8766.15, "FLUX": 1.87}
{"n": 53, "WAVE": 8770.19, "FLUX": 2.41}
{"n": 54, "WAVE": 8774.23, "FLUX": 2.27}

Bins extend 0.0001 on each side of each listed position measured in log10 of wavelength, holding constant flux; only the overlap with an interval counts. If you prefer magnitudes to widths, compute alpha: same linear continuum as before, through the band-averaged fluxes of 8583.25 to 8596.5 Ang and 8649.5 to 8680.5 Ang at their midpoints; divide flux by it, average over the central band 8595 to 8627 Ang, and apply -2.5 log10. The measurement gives 0.05 mag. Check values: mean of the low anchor 1.56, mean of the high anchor 1.45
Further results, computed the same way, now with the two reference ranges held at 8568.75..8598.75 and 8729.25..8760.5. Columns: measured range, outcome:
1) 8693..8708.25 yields 0.148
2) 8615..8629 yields 0.138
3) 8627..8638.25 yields 0.174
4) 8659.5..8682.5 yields 0.220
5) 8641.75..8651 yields -0.077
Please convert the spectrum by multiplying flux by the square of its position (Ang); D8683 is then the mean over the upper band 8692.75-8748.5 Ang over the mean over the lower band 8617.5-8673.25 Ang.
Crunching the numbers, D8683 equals 1.10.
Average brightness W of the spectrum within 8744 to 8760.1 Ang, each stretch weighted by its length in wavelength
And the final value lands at 1.8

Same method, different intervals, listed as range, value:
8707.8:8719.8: 1.33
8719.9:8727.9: 1.6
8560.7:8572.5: 1.5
